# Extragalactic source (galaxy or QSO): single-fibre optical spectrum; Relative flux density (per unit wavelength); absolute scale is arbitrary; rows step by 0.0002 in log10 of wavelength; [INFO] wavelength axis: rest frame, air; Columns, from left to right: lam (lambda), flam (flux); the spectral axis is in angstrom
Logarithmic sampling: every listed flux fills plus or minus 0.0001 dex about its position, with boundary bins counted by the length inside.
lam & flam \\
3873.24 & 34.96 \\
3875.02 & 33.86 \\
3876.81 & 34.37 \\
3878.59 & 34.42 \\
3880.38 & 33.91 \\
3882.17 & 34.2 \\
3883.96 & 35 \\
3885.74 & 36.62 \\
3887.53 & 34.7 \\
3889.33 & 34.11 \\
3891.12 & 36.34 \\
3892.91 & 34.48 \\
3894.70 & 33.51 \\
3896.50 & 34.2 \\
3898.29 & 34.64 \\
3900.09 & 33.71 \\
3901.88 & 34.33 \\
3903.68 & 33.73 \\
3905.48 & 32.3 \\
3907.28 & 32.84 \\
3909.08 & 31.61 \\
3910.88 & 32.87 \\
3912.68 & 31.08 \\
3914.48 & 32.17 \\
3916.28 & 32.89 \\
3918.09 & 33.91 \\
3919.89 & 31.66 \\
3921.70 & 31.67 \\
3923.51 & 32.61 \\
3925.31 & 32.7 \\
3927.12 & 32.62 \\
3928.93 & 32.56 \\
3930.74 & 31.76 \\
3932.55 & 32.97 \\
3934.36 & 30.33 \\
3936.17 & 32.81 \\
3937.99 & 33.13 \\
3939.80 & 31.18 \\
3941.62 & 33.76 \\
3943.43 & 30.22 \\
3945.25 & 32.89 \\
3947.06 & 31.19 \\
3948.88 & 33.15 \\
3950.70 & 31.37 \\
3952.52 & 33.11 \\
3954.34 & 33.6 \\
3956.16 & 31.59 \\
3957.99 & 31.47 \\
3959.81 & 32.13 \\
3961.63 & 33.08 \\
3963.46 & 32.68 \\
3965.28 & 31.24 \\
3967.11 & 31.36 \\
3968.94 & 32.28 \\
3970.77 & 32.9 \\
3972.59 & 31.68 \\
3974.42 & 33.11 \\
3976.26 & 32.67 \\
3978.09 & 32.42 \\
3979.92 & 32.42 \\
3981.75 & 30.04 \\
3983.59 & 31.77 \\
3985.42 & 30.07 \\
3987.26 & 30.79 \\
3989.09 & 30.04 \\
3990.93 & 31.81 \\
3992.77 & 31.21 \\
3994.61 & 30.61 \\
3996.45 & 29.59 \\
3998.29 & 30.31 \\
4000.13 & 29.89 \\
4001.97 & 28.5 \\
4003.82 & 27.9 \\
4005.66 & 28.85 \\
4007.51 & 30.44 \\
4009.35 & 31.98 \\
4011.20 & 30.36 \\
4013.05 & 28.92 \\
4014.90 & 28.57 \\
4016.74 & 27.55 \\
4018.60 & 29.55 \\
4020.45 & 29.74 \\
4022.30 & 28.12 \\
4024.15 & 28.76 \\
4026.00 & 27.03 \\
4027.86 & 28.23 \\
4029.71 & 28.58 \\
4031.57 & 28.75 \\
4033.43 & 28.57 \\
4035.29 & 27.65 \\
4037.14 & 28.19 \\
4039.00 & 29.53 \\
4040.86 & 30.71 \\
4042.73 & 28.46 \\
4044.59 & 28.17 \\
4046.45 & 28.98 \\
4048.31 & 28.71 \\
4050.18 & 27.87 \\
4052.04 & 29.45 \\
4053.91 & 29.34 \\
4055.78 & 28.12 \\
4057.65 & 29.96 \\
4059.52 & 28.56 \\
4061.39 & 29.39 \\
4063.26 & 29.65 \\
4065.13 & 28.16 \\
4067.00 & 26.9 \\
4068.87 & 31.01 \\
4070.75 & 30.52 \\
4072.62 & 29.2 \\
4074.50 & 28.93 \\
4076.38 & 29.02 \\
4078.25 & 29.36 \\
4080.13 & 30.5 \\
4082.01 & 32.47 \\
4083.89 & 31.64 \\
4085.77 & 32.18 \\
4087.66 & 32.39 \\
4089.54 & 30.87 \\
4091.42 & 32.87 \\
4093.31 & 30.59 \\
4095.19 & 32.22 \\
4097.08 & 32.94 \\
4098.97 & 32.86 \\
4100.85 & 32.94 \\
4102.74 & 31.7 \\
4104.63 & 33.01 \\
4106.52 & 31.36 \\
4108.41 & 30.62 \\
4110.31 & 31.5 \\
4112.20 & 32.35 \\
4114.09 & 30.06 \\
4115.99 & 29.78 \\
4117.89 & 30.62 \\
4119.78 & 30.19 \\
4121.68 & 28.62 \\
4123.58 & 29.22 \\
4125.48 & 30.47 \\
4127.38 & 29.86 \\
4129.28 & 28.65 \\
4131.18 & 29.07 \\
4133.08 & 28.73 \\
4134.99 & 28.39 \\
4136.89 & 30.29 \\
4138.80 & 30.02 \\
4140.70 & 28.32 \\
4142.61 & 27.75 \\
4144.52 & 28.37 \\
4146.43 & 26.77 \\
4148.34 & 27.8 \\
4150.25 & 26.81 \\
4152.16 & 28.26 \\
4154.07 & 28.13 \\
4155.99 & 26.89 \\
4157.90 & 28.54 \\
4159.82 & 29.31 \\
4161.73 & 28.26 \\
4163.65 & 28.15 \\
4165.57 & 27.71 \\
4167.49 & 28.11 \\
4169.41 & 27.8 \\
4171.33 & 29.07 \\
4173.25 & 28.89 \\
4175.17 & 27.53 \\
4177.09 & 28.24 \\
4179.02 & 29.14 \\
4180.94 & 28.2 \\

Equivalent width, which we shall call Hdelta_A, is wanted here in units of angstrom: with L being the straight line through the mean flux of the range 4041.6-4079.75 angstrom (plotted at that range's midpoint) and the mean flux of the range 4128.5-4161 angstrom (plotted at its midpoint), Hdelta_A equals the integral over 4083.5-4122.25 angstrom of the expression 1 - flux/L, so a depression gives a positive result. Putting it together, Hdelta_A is -3.8 angstrom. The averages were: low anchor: 29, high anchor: 28.4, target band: 31.5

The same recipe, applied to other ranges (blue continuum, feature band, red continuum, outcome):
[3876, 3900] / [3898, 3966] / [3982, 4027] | 0.6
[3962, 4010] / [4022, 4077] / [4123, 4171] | 2.2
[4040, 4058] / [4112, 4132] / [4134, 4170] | -1.0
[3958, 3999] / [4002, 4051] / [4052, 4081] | 2.3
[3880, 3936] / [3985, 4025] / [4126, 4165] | 2.0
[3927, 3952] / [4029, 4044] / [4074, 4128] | 1.3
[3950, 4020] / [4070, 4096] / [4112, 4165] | -1.1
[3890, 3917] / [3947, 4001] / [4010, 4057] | -1.4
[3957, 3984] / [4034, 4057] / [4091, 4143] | 1.8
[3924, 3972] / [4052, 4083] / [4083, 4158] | 1.3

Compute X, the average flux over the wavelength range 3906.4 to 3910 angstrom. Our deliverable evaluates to 32.2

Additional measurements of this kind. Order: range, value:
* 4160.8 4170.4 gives 28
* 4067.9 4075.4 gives 29.9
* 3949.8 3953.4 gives 32.2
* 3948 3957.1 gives 32.5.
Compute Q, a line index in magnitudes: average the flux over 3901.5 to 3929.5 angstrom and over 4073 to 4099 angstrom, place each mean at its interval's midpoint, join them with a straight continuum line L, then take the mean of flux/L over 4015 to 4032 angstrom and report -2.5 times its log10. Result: 0.12 mag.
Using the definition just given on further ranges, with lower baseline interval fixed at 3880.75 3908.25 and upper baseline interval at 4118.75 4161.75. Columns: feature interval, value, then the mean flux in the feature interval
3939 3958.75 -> 0.030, 32.1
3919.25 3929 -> 0.044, 32.3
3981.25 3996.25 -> 0.048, 30.7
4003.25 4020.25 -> 0.079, 29.4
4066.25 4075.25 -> 0.032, 29.4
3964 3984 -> 0.016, 32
